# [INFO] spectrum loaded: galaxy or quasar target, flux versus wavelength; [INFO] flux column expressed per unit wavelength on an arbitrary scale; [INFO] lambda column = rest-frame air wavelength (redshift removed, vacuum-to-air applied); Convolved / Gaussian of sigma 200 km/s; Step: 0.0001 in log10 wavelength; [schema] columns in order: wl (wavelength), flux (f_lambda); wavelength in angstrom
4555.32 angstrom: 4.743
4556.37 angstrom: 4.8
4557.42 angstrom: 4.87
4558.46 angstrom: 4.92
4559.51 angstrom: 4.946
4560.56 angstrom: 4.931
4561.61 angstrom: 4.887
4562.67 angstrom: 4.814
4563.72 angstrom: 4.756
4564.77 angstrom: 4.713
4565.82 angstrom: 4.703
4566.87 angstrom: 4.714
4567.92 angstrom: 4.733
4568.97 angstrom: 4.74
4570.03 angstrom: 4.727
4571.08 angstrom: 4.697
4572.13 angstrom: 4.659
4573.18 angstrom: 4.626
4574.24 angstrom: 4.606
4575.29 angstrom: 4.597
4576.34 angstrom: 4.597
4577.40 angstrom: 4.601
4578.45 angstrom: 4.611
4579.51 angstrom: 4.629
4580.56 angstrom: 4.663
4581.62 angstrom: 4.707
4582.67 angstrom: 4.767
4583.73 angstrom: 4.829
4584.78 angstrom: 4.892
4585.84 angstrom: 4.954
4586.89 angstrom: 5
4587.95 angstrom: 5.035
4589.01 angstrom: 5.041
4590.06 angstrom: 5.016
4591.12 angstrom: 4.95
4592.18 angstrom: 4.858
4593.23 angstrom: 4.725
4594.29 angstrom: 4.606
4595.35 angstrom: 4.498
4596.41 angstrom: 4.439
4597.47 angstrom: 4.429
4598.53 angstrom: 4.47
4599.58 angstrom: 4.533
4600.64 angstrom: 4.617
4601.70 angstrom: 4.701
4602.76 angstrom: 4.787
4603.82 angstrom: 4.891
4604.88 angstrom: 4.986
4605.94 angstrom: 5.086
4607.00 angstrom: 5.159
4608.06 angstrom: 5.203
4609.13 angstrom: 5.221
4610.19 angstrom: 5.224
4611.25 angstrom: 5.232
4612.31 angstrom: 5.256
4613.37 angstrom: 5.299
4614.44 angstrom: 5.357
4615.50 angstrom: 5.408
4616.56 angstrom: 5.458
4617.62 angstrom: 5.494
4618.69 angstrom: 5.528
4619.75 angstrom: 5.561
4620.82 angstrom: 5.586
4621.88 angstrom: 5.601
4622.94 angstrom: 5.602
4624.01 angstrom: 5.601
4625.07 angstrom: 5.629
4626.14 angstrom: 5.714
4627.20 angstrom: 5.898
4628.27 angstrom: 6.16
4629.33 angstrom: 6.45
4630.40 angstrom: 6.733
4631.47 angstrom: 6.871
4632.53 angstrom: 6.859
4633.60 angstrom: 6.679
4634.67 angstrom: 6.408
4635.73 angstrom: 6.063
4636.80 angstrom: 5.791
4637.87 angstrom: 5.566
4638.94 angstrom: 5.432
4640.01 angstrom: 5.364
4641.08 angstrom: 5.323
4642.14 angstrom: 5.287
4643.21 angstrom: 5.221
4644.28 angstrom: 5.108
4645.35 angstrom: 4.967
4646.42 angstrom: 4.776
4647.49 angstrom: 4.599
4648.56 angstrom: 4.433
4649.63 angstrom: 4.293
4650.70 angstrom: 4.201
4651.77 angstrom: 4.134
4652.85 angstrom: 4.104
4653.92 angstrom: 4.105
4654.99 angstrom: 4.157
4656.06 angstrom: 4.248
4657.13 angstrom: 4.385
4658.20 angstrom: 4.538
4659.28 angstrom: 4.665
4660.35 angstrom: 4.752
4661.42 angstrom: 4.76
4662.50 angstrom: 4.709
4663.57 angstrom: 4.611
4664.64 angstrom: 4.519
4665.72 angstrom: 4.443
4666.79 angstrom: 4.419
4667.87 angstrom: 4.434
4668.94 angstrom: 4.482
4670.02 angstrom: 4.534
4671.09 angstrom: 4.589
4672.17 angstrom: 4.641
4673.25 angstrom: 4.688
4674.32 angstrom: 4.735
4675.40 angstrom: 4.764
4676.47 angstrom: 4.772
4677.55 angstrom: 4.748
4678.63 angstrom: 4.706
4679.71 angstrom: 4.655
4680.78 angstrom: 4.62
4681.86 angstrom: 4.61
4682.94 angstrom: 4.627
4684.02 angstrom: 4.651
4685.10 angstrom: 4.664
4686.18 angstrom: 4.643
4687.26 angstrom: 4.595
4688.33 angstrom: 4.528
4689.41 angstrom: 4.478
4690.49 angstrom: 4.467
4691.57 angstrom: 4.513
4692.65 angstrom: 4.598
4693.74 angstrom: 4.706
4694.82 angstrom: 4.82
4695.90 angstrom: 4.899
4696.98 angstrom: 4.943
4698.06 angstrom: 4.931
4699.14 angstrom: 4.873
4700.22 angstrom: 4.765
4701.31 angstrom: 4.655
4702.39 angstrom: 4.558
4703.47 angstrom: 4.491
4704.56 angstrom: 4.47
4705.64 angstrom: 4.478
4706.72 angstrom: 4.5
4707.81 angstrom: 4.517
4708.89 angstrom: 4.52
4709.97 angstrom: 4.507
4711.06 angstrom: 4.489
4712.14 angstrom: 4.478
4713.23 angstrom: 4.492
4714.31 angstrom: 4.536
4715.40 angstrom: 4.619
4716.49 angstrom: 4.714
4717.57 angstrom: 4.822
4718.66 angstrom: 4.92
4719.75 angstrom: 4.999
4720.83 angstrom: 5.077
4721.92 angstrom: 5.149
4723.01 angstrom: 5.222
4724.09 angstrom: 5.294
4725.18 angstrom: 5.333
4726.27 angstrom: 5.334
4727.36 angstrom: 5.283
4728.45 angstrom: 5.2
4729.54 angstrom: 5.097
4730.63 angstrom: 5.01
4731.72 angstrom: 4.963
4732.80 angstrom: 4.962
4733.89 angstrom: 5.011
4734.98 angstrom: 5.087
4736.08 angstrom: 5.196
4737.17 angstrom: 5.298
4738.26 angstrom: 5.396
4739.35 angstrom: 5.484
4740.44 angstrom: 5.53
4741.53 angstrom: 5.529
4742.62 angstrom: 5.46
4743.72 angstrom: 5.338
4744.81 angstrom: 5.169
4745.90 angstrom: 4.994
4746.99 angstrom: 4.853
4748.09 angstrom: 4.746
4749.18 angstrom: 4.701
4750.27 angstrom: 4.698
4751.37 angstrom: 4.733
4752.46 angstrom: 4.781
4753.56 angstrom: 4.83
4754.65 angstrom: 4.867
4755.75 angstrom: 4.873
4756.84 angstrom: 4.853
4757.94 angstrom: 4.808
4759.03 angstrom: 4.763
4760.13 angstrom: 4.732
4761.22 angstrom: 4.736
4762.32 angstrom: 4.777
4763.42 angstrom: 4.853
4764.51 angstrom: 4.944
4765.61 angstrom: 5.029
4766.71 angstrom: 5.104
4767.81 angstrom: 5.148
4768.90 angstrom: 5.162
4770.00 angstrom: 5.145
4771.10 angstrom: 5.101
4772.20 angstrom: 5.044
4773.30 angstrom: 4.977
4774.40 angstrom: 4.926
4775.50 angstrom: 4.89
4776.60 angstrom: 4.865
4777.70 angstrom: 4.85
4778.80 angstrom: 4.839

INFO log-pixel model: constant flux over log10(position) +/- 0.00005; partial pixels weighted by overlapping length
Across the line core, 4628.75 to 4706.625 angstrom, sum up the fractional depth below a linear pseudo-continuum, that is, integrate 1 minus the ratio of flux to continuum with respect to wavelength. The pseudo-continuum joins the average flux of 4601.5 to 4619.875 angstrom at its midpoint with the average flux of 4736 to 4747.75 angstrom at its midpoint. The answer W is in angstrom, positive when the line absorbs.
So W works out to 5.70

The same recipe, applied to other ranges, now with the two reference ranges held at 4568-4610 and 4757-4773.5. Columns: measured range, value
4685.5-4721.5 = 1.7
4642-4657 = 1.0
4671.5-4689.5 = 0.8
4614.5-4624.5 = -1.5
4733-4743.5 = -0.8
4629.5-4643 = -3.4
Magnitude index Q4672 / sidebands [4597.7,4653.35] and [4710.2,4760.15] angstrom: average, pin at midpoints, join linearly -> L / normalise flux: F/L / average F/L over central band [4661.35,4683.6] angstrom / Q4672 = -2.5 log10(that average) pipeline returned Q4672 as 0.127 mag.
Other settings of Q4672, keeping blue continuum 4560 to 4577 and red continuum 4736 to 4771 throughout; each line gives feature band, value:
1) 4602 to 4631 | -0.15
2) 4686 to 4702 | 0.05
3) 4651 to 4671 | 0.10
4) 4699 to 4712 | 0.09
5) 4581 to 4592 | -0.04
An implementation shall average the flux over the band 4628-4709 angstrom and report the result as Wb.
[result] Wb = 4.86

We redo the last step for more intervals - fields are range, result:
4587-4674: 5.07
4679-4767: 4.86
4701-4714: 4.51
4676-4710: 4.64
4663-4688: 4.62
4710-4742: 5.04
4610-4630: 5.6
